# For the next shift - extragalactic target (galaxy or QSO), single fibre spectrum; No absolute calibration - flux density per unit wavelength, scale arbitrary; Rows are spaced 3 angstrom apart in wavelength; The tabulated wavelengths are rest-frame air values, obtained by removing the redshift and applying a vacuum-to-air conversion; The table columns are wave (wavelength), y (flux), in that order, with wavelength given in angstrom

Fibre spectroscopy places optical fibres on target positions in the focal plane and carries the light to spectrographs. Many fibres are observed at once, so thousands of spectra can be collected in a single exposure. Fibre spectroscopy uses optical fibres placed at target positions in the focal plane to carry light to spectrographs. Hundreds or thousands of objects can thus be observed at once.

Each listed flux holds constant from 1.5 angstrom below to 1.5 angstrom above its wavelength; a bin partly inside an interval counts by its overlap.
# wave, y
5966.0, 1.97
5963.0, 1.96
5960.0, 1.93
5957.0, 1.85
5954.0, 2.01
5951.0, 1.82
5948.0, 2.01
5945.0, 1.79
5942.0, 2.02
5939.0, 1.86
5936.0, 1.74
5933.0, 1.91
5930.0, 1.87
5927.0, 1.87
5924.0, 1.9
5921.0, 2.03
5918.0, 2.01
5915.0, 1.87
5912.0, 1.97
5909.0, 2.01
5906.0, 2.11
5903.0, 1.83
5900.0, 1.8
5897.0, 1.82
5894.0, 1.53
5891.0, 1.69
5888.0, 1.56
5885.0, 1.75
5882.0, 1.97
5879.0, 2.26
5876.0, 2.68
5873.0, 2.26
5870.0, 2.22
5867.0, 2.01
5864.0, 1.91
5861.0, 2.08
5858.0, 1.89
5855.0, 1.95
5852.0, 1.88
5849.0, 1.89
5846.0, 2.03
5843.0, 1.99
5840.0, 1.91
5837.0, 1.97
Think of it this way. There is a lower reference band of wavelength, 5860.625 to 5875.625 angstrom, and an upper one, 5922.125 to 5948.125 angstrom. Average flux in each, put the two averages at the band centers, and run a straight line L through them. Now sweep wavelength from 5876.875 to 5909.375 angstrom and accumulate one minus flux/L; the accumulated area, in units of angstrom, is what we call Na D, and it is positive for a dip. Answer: 2.95 angstrom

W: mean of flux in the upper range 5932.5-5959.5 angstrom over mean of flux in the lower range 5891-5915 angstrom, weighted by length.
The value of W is 1.0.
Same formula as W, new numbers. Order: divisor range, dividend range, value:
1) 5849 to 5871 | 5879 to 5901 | 0.89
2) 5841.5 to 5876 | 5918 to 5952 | 0.93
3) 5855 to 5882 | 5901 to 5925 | 0.92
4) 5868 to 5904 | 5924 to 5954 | 0.97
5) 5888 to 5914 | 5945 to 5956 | 1.05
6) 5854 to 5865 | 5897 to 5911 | 0.98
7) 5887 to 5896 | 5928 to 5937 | 1.15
